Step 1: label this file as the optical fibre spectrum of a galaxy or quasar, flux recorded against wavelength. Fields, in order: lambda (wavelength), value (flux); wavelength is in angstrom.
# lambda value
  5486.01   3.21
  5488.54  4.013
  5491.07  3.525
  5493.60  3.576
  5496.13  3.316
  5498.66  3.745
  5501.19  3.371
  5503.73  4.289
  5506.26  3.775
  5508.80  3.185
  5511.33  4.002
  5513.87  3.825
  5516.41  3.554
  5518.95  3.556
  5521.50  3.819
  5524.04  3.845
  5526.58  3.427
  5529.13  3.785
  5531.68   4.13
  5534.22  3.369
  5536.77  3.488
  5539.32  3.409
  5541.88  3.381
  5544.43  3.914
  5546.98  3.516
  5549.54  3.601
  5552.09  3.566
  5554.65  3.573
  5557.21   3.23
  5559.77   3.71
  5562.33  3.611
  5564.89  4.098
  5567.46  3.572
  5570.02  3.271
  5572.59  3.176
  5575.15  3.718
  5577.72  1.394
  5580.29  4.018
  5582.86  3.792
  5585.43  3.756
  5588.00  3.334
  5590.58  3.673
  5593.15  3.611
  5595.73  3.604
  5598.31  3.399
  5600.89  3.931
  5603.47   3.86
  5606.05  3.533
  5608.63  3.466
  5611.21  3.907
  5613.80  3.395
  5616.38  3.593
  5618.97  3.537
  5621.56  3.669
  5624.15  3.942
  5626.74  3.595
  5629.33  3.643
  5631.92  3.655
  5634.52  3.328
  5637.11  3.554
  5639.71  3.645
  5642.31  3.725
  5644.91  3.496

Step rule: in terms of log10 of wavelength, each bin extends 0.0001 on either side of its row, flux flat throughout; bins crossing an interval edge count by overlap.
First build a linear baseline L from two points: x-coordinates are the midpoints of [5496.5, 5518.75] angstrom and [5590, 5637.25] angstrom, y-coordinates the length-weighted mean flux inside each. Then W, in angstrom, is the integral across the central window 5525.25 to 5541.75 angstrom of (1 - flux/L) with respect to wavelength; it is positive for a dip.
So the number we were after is 0.4 angstrom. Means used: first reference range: 3.7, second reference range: 3.63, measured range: 3.59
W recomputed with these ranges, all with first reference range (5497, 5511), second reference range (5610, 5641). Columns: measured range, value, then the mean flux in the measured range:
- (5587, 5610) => 0.19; 3.61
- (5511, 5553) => 0.24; 3.65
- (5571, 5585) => 1.51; 3.25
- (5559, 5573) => 0.23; 3.59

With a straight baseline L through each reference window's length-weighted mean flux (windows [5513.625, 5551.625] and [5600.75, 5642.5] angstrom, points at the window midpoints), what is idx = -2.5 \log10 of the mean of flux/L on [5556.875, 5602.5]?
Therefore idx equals 0.04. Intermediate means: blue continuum 3.63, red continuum 3.64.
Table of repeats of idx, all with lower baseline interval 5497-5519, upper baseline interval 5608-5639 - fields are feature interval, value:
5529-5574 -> 0.03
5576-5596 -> 0.08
